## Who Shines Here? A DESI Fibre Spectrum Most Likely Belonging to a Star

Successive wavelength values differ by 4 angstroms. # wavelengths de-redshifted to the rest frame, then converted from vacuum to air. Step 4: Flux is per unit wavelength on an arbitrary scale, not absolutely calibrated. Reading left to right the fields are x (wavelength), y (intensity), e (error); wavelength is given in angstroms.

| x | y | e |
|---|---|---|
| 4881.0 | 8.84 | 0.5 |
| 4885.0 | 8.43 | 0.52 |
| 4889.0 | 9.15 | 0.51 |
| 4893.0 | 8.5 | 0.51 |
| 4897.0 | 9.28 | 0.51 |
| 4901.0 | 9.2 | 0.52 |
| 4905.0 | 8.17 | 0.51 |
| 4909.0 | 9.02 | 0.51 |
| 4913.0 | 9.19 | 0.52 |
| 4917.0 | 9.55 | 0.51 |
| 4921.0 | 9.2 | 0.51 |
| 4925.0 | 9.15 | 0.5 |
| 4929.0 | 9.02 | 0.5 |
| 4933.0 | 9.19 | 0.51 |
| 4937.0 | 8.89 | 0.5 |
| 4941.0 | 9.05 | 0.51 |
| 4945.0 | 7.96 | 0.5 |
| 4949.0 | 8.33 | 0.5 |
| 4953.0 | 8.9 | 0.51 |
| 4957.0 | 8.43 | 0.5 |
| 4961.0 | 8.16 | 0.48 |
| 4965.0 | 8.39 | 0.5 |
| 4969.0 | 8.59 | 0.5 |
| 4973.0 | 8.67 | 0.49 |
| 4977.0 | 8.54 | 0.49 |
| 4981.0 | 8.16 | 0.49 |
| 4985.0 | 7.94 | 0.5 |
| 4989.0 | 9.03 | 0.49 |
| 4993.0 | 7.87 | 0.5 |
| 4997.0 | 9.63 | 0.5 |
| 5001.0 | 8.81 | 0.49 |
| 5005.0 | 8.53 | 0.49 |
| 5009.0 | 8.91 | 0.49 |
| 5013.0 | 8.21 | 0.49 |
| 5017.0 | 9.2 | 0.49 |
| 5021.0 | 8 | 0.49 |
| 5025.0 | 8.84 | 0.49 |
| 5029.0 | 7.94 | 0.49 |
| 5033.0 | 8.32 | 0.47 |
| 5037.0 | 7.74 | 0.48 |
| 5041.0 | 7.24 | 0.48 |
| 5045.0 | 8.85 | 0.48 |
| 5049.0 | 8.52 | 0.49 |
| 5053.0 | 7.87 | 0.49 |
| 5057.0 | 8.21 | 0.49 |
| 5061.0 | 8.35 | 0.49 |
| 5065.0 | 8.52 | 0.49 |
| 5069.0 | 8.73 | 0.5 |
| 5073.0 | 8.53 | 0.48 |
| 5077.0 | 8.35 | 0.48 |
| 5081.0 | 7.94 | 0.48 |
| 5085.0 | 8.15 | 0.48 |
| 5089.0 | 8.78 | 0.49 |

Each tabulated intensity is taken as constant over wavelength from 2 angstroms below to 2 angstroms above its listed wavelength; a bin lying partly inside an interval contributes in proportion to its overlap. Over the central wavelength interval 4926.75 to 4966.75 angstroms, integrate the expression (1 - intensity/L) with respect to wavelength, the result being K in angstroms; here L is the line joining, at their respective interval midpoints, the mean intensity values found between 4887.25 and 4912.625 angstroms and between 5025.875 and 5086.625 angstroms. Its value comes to 0.3 angstroms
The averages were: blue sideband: 8.9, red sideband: 8.23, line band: 8.64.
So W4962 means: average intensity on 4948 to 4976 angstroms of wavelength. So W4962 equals 8.5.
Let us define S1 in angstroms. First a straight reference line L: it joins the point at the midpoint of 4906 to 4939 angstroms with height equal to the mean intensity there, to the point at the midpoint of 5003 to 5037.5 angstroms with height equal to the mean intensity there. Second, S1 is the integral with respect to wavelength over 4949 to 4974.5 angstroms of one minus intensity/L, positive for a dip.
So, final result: 0.99 angstroms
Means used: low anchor 9.12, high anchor 8.44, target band 8.51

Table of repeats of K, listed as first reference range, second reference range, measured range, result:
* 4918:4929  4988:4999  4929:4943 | 0.1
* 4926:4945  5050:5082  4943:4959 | 0.8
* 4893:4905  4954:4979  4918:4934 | -0.7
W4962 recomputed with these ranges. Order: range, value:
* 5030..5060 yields 8.11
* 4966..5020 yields 8.61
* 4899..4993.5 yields 8.7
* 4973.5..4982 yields 8.43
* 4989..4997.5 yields 8.66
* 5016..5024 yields 8.55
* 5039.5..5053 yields 8.19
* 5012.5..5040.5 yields 8.27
